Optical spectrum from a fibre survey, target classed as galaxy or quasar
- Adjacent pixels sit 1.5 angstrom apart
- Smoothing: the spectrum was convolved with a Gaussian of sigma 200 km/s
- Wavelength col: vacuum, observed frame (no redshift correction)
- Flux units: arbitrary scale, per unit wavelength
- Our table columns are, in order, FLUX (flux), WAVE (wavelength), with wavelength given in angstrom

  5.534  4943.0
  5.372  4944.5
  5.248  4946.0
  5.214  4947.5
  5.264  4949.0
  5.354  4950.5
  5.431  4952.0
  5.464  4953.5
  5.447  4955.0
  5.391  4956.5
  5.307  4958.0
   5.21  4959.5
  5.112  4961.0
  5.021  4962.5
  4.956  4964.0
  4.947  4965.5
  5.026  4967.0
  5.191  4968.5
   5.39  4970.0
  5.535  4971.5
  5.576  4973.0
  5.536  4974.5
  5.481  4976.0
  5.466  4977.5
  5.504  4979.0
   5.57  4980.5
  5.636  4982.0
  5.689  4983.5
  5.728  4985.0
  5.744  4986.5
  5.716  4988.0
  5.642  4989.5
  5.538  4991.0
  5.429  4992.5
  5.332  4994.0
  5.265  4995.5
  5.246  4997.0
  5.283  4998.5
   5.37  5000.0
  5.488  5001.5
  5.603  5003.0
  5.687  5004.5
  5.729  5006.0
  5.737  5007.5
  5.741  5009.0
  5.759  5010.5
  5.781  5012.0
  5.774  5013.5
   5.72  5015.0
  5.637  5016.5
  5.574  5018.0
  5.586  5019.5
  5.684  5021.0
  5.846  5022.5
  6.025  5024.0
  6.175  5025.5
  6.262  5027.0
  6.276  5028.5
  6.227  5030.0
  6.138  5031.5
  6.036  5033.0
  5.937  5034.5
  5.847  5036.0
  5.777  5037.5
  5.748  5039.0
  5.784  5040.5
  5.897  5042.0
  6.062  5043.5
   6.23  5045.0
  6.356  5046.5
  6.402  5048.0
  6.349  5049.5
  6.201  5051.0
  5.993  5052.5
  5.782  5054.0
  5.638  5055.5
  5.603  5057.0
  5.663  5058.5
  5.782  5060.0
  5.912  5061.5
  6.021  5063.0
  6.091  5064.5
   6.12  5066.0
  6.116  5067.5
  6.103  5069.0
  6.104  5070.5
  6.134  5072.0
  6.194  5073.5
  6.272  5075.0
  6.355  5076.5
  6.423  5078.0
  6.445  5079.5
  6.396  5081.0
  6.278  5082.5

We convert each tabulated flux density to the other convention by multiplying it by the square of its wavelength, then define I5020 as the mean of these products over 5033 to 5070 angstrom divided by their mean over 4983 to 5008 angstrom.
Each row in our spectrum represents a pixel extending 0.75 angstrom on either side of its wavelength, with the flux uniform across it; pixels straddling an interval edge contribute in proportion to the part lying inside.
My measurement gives 1.10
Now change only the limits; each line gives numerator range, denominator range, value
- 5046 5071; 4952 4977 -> 1.18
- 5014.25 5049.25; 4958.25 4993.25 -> 1.13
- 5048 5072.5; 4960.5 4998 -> 1.14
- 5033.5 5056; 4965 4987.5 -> 1.13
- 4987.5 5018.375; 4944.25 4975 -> 1.07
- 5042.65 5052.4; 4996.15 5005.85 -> 1.16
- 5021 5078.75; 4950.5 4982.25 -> 1.17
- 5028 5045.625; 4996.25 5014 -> 1.08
